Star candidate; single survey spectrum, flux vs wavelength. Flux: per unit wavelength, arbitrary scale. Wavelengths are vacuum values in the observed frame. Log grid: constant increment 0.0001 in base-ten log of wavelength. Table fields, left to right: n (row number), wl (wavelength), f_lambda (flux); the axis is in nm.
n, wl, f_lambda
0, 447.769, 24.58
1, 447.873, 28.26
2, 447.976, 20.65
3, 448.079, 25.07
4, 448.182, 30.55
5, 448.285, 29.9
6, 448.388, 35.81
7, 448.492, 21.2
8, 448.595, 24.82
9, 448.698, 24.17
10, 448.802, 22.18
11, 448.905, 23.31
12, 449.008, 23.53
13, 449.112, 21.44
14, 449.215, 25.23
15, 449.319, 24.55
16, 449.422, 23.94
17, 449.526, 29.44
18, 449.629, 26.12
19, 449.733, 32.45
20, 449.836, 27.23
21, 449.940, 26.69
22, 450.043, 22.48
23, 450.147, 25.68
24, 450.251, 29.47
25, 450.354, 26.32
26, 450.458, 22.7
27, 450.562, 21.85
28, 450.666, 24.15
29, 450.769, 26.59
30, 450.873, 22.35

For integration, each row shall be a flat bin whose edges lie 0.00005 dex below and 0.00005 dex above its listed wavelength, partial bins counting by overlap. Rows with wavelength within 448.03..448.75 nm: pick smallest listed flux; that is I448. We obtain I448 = 21.2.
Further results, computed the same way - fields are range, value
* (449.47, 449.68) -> 26.12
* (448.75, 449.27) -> 21.44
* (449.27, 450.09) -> 22.48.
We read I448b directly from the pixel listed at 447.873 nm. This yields 28.26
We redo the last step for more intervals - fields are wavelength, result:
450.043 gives 22.48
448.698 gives 24.17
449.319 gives 24.55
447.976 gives 20.65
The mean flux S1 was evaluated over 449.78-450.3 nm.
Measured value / 26.4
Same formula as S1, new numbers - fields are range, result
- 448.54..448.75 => 24.5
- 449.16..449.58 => 25.8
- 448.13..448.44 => 32.1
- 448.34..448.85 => 25.5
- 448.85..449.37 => 23.6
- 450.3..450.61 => 23.7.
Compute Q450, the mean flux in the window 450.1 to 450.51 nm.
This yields 26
